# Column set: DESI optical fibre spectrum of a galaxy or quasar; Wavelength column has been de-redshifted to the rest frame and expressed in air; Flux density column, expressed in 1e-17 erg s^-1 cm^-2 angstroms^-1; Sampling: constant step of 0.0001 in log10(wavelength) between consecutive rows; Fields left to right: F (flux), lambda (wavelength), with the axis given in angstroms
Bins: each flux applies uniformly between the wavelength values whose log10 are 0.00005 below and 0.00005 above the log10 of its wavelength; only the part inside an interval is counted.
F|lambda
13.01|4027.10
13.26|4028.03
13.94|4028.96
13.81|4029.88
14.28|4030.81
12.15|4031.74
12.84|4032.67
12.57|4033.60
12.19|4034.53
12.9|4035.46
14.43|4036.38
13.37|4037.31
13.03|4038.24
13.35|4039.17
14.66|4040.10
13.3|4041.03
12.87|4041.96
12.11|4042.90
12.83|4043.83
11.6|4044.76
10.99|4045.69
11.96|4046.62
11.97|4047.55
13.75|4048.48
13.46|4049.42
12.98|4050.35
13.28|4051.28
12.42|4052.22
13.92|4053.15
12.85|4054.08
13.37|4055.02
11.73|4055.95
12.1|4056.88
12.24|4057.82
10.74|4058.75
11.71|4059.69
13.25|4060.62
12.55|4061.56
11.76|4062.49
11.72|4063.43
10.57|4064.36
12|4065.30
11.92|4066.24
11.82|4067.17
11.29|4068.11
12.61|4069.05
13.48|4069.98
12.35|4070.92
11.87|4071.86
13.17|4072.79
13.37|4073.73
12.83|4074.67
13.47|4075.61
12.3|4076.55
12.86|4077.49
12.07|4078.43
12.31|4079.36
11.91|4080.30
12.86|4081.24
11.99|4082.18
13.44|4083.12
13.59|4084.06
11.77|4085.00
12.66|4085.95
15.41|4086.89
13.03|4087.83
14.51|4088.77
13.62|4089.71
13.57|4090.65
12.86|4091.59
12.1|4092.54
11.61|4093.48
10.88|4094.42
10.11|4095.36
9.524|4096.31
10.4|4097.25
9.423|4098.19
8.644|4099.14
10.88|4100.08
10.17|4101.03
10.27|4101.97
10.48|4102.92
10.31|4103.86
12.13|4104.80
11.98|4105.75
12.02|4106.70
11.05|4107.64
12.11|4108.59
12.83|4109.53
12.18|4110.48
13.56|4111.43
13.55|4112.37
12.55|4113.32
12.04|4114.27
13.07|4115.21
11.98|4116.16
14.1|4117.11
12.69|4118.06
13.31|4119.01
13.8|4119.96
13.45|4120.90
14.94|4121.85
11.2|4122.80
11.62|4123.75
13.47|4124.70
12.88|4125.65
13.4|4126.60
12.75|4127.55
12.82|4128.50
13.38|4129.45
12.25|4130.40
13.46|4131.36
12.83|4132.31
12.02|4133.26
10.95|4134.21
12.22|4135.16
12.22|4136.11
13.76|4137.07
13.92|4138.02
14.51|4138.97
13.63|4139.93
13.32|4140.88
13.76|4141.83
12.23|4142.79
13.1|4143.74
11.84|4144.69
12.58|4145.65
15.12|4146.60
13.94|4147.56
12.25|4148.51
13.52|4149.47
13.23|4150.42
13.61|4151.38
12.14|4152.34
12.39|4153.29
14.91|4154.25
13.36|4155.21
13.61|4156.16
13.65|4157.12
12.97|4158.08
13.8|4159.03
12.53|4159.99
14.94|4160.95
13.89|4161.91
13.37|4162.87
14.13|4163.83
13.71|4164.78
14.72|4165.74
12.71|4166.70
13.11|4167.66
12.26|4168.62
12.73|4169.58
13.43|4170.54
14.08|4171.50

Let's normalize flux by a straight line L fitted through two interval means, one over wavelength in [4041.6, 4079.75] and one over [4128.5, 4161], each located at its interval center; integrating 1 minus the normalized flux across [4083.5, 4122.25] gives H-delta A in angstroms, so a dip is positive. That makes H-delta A 1.83 angstroms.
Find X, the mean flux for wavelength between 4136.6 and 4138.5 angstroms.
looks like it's 13.9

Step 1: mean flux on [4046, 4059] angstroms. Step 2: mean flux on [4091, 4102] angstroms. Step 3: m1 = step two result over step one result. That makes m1 0.84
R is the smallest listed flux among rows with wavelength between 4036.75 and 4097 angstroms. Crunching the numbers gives 9.524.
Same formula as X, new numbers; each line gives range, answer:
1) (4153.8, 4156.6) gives 14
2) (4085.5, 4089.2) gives 13.9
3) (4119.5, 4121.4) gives 13.7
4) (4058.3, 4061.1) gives 11.9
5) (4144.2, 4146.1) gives 12.2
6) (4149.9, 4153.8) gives 12.9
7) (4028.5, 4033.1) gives 13.4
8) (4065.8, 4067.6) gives 11.9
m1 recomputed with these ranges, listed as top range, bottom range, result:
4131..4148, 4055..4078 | 1.07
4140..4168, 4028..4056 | 1.03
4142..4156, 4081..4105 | 1.12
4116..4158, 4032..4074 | 1.04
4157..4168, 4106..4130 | 1.06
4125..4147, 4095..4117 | 1.14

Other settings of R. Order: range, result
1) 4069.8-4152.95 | 8.644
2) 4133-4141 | 10.95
